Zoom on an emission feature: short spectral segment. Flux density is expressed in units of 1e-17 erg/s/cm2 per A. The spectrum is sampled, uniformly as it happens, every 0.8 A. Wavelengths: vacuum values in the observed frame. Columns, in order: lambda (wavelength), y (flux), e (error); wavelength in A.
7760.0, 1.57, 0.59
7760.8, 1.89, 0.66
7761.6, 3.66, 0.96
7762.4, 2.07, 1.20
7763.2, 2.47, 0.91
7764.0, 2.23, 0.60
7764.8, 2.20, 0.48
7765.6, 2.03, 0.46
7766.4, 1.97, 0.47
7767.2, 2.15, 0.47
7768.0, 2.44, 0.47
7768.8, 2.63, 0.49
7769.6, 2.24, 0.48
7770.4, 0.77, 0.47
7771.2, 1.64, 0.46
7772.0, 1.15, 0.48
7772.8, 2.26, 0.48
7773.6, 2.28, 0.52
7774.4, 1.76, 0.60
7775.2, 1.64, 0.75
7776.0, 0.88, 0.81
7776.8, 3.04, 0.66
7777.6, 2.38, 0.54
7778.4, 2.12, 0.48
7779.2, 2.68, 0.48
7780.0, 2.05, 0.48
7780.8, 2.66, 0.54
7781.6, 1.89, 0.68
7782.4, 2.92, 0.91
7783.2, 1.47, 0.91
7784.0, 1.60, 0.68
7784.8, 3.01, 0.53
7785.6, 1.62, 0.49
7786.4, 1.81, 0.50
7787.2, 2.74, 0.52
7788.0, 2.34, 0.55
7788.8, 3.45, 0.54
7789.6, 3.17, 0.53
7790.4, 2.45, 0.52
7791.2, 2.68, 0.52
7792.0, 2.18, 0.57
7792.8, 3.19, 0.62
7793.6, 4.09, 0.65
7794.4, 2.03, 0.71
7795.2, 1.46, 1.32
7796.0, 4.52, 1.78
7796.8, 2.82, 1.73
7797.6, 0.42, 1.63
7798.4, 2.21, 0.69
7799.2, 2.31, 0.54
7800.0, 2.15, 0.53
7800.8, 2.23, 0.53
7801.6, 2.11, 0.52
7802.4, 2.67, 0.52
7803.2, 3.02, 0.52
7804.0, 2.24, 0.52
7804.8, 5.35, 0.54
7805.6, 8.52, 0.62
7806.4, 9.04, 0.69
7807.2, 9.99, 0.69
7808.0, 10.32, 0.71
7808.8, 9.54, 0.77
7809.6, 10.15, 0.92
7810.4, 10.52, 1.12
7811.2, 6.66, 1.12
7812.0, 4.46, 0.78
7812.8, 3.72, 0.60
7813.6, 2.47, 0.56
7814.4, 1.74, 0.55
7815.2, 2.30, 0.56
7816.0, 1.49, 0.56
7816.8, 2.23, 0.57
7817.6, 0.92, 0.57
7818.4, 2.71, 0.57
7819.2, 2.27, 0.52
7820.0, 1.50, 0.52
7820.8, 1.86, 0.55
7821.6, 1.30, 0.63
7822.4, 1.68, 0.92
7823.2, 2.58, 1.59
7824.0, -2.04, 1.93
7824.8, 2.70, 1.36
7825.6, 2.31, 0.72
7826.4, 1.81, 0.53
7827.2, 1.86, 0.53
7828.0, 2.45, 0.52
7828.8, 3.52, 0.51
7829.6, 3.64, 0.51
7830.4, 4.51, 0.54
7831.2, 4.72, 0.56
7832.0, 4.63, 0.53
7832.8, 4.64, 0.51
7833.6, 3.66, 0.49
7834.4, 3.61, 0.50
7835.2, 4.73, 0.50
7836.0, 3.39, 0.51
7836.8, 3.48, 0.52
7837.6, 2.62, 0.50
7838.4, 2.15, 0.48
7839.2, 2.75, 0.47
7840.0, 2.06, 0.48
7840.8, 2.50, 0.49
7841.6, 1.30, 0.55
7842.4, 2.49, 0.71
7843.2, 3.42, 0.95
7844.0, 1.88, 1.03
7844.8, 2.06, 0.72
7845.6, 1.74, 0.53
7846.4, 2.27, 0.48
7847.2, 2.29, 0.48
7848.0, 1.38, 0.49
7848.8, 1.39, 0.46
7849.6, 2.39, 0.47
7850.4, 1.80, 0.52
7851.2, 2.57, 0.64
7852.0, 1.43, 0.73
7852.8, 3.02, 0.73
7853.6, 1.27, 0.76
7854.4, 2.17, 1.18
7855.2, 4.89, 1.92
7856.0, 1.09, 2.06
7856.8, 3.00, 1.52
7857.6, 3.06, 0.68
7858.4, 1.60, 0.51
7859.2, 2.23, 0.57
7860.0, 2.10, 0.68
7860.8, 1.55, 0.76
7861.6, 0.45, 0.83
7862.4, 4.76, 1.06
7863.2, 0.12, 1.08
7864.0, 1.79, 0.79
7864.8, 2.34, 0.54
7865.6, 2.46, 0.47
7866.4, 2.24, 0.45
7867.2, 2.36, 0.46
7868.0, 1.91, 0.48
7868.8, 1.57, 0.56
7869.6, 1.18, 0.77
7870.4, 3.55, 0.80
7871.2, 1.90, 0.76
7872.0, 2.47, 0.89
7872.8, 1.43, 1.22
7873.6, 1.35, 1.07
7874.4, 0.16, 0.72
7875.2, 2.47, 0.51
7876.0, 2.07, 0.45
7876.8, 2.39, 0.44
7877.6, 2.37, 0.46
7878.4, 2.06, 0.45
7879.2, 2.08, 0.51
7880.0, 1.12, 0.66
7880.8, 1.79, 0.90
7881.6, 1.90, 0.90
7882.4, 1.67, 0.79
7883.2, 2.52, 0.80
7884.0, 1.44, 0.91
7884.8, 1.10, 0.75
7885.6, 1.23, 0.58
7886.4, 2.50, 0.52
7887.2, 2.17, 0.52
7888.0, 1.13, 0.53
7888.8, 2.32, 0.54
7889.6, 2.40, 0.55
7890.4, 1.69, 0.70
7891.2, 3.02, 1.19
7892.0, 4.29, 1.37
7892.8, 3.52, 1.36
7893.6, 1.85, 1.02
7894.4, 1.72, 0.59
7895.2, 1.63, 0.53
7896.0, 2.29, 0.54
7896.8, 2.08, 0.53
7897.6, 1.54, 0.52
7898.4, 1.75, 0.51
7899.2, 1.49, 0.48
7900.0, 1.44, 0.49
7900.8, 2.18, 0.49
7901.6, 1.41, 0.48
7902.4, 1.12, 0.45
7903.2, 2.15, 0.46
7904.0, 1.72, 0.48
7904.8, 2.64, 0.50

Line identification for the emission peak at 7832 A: [N II]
